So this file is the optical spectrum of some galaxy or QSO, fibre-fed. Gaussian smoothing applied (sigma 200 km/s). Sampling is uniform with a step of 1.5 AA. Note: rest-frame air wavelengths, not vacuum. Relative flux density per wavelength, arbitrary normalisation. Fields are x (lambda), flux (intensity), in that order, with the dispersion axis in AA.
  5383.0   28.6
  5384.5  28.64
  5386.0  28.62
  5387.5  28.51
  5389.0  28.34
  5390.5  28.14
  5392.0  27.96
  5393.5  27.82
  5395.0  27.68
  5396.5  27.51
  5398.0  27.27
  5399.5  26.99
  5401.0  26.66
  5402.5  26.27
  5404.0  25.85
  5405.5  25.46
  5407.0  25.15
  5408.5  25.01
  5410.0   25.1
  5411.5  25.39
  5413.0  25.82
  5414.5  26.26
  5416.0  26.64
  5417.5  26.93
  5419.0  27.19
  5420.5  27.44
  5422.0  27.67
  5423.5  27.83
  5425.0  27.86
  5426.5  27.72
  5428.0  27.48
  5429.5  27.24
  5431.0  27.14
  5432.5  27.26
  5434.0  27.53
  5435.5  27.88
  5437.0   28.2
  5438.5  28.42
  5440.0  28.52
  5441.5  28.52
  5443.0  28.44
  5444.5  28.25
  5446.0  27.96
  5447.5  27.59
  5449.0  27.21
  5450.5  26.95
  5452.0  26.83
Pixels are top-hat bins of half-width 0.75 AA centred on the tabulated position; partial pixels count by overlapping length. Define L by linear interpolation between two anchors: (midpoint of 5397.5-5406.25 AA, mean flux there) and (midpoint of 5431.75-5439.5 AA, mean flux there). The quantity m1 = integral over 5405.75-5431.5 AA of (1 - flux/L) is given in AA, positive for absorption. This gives 0.4 AA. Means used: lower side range 26.4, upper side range 27.9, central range 26.7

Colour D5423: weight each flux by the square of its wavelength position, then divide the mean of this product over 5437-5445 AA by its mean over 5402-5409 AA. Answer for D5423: 1.13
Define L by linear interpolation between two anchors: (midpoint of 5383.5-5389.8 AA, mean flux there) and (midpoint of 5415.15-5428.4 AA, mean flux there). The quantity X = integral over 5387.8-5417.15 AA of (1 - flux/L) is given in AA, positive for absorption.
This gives 1.5 AA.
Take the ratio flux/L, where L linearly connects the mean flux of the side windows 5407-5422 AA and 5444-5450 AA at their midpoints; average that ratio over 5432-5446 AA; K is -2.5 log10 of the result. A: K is -0.03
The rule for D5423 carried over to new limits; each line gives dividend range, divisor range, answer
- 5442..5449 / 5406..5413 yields 1.12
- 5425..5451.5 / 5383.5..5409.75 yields 1.04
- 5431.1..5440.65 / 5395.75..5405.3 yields 1.06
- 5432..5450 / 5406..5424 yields 1.07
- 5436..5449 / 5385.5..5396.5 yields 1.02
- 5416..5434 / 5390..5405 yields 1.02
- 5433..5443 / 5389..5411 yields 1.07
